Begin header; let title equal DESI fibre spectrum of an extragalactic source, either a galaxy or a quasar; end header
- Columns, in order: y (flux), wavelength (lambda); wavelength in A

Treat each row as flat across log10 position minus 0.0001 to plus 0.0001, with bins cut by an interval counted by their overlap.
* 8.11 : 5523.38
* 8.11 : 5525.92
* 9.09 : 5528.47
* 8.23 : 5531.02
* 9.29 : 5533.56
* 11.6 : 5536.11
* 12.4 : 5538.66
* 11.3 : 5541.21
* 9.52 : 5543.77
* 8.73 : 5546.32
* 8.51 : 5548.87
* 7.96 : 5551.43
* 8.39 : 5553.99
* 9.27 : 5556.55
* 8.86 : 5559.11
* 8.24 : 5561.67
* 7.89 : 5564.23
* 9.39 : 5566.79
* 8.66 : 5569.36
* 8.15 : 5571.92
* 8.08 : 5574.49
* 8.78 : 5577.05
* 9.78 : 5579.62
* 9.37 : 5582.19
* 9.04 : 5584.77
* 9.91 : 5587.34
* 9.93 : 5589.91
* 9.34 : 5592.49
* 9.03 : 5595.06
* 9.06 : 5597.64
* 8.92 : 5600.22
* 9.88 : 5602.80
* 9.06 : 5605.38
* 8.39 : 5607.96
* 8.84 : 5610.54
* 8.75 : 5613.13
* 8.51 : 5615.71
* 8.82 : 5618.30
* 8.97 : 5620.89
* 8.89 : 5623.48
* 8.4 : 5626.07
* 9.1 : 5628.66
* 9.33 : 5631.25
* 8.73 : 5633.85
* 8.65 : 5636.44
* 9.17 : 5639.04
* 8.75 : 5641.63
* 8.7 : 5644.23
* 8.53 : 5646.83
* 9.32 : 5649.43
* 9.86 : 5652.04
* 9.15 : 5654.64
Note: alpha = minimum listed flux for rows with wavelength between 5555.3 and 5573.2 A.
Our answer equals 7.89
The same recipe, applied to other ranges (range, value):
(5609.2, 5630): 8.4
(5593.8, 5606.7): 8.92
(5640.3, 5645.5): 8.7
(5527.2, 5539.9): 8.23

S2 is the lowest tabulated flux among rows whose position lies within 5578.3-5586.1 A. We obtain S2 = 9.04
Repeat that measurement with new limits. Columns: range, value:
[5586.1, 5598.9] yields 9.03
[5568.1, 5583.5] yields 8.08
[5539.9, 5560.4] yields 7.96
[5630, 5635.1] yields 8.73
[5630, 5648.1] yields 8.53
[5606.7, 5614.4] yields 8.39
